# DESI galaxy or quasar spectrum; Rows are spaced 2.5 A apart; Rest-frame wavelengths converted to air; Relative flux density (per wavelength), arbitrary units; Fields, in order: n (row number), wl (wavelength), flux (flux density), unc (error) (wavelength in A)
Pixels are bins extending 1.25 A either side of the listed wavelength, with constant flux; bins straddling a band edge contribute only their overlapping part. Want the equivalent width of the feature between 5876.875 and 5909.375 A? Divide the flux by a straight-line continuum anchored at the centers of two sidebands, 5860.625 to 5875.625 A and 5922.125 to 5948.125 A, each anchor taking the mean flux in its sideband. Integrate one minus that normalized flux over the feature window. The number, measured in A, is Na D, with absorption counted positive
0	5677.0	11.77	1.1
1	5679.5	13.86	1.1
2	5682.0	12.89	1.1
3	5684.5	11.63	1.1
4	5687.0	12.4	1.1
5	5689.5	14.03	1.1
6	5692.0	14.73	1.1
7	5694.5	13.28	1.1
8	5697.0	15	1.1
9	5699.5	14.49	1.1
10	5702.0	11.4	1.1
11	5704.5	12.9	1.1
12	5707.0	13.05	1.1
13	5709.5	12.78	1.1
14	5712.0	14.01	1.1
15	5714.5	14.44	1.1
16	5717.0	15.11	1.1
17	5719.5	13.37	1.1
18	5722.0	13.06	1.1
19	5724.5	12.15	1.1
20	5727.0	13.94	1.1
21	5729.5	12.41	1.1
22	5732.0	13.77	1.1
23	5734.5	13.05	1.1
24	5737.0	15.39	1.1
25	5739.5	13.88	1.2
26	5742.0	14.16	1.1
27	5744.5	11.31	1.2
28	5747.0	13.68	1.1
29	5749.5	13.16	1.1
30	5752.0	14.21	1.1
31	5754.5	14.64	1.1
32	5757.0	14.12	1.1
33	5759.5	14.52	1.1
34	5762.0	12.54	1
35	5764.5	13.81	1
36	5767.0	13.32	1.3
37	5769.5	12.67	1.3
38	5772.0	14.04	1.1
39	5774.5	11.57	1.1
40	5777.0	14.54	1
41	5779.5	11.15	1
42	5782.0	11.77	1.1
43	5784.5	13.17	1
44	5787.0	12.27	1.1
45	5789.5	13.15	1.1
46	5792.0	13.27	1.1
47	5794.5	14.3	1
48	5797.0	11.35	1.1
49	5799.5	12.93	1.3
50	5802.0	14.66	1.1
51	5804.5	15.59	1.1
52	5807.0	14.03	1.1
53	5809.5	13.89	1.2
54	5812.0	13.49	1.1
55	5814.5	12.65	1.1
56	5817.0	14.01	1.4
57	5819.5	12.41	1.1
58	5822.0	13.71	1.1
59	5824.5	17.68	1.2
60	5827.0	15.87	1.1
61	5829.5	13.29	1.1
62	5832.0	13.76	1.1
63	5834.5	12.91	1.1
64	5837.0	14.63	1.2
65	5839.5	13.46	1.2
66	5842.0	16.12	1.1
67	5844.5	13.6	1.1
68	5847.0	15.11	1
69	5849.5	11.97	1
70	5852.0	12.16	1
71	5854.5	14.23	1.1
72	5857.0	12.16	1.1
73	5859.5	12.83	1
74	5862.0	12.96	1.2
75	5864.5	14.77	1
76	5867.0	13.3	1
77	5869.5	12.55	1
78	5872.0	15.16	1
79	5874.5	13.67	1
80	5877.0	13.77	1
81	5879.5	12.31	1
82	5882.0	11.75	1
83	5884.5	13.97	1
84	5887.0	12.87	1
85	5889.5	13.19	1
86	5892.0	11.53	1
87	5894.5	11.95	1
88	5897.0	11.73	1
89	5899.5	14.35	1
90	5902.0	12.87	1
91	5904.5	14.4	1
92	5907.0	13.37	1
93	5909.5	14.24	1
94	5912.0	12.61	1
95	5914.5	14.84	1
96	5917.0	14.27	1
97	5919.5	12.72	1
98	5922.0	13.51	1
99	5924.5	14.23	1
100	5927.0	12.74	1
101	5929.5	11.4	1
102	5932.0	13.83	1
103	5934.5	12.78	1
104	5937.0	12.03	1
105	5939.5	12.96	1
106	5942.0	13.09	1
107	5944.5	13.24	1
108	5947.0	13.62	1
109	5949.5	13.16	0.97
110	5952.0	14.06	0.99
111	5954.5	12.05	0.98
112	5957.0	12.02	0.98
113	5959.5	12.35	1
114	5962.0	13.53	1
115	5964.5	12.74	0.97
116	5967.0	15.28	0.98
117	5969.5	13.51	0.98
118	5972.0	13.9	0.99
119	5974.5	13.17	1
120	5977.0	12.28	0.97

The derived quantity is 1.2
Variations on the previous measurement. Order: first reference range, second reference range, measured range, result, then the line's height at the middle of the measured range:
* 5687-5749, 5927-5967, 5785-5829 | -1.7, 13.3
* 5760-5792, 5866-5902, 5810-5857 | -3.5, 12.9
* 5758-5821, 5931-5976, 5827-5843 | -1.1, 13.2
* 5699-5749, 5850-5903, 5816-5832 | -1.6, 13.2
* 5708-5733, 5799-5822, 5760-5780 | 0.8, 13.6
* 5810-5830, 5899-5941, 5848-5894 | 2.3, 13.7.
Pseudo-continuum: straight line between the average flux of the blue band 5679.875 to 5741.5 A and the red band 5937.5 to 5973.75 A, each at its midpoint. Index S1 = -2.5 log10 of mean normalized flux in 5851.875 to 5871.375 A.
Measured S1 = 0.01 mag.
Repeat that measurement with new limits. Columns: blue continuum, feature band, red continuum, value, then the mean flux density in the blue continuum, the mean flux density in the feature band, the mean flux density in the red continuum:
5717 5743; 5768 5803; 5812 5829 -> 0.09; 13.6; 12.9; 14.3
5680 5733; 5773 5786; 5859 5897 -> 0.07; 13.4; 12.5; 13.1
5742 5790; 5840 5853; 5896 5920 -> -0.03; 13.2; 13.8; 13.6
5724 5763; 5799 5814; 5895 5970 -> -0.05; 13.6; 14.1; 13.2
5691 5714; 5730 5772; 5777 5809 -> -0.02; 13.5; 13.6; 13.2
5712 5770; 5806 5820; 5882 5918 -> 0.00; 13.6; 13.5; 13.2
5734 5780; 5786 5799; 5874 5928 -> 0.05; 13.5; 12.9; 13.2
